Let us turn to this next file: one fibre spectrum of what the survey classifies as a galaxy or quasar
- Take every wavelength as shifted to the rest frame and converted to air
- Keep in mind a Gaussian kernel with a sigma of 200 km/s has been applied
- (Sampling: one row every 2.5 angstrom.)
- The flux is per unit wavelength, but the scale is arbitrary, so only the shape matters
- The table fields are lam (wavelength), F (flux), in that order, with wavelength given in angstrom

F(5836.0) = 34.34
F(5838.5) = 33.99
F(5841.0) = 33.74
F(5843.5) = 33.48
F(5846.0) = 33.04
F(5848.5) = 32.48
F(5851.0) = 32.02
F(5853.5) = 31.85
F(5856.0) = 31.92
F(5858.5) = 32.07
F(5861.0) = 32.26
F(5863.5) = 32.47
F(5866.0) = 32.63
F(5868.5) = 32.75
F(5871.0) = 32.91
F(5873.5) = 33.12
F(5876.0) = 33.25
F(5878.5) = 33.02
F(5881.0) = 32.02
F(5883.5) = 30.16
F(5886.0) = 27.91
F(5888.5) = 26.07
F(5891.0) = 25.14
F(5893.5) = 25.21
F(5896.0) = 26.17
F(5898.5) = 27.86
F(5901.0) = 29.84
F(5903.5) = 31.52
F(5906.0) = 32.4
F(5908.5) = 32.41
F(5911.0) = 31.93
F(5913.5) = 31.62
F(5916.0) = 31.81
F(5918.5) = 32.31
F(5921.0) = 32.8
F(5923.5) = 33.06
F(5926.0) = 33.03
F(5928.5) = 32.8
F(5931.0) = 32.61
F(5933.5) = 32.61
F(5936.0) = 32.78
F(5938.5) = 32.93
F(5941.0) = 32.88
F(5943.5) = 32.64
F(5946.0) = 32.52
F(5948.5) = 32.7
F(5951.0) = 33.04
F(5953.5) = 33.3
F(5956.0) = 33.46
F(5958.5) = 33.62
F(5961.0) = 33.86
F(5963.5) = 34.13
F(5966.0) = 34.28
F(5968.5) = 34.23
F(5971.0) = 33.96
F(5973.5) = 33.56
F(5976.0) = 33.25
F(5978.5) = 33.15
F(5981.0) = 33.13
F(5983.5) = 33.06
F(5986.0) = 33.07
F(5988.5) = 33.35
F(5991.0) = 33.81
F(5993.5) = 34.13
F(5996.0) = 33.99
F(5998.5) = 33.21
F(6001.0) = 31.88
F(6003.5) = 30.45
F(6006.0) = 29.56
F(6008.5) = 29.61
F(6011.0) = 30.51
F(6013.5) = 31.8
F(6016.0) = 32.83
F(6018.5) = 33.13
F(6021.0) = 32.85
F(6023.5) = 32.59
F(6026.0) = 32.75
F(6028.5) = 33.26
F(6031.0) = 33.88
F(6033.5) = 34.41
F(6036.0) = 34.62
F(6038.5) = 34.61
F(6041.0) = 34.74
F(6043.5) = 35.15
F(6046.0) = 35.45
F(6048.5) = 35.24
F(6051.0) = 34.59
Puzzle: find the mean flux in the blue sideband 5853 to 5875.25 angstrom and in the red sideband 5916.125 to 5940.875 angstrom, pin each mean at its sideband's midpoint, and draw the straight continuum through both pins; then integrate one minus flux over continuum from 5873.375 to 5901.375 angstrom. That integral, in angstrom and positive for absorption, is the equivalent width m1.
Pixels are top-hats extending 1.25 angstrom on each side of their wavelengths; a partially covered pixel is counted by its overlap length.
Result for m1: 3.1 angstrom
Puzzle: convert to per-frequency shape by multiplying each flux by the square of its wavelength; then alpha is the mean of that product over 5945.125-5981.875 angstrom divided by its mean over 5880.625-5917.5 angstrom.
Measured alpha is 1.16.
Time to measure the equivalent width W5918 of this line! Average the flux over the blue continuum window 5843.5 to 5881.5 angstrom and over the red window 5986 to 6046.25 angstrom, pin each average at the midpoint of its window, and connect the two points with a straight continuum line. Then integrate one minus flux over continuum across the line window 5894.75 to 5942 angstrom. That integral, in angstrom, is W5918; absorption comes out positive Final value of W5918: 1.4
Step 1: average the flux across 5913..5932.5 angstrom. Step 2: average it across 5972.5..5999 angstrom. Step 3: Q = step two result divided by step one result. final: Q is 1.0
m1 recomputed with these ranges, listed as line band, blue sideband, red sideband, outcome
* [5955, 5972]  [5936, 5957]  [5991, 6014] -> -0.7 angstrom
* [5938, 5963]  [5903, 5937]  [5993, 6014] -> -0.8 angstrom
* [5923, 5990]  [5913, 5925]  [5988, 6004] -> -1.0 angstrom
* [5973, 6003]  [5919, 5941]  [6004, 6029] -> -1.0 angstrom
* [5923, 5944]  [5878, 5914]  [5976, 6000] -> -1.2 angstrom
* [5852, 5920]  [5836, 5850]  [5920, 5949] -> 4.7 angstrom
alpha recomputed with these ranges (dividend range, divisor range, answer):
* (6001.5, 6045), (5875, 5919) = 1.14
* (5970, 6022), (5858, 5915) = 1.10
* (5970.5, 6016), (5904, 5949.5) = 1.02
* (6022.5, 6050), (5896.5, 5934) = 1.12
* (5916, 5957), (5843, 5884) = 1.04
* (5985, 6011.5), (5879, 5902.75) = 1.19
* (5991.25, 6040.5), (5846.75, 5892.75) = 1.10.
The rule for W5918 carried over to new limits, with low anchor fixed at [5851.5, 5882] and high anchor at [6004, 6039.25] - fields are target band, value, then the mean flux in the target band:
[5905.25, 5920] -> 0.2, 32.1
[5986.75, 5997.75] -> -0.4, 33.8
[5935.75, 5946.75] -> -0.1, 32.8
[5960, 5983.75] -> -0.8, 33.7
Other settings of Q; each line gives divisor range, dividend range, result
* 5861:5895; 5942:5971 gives 1.10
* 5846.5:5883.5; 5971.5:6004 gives 1.02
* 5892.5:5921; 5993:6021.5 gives 1.05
